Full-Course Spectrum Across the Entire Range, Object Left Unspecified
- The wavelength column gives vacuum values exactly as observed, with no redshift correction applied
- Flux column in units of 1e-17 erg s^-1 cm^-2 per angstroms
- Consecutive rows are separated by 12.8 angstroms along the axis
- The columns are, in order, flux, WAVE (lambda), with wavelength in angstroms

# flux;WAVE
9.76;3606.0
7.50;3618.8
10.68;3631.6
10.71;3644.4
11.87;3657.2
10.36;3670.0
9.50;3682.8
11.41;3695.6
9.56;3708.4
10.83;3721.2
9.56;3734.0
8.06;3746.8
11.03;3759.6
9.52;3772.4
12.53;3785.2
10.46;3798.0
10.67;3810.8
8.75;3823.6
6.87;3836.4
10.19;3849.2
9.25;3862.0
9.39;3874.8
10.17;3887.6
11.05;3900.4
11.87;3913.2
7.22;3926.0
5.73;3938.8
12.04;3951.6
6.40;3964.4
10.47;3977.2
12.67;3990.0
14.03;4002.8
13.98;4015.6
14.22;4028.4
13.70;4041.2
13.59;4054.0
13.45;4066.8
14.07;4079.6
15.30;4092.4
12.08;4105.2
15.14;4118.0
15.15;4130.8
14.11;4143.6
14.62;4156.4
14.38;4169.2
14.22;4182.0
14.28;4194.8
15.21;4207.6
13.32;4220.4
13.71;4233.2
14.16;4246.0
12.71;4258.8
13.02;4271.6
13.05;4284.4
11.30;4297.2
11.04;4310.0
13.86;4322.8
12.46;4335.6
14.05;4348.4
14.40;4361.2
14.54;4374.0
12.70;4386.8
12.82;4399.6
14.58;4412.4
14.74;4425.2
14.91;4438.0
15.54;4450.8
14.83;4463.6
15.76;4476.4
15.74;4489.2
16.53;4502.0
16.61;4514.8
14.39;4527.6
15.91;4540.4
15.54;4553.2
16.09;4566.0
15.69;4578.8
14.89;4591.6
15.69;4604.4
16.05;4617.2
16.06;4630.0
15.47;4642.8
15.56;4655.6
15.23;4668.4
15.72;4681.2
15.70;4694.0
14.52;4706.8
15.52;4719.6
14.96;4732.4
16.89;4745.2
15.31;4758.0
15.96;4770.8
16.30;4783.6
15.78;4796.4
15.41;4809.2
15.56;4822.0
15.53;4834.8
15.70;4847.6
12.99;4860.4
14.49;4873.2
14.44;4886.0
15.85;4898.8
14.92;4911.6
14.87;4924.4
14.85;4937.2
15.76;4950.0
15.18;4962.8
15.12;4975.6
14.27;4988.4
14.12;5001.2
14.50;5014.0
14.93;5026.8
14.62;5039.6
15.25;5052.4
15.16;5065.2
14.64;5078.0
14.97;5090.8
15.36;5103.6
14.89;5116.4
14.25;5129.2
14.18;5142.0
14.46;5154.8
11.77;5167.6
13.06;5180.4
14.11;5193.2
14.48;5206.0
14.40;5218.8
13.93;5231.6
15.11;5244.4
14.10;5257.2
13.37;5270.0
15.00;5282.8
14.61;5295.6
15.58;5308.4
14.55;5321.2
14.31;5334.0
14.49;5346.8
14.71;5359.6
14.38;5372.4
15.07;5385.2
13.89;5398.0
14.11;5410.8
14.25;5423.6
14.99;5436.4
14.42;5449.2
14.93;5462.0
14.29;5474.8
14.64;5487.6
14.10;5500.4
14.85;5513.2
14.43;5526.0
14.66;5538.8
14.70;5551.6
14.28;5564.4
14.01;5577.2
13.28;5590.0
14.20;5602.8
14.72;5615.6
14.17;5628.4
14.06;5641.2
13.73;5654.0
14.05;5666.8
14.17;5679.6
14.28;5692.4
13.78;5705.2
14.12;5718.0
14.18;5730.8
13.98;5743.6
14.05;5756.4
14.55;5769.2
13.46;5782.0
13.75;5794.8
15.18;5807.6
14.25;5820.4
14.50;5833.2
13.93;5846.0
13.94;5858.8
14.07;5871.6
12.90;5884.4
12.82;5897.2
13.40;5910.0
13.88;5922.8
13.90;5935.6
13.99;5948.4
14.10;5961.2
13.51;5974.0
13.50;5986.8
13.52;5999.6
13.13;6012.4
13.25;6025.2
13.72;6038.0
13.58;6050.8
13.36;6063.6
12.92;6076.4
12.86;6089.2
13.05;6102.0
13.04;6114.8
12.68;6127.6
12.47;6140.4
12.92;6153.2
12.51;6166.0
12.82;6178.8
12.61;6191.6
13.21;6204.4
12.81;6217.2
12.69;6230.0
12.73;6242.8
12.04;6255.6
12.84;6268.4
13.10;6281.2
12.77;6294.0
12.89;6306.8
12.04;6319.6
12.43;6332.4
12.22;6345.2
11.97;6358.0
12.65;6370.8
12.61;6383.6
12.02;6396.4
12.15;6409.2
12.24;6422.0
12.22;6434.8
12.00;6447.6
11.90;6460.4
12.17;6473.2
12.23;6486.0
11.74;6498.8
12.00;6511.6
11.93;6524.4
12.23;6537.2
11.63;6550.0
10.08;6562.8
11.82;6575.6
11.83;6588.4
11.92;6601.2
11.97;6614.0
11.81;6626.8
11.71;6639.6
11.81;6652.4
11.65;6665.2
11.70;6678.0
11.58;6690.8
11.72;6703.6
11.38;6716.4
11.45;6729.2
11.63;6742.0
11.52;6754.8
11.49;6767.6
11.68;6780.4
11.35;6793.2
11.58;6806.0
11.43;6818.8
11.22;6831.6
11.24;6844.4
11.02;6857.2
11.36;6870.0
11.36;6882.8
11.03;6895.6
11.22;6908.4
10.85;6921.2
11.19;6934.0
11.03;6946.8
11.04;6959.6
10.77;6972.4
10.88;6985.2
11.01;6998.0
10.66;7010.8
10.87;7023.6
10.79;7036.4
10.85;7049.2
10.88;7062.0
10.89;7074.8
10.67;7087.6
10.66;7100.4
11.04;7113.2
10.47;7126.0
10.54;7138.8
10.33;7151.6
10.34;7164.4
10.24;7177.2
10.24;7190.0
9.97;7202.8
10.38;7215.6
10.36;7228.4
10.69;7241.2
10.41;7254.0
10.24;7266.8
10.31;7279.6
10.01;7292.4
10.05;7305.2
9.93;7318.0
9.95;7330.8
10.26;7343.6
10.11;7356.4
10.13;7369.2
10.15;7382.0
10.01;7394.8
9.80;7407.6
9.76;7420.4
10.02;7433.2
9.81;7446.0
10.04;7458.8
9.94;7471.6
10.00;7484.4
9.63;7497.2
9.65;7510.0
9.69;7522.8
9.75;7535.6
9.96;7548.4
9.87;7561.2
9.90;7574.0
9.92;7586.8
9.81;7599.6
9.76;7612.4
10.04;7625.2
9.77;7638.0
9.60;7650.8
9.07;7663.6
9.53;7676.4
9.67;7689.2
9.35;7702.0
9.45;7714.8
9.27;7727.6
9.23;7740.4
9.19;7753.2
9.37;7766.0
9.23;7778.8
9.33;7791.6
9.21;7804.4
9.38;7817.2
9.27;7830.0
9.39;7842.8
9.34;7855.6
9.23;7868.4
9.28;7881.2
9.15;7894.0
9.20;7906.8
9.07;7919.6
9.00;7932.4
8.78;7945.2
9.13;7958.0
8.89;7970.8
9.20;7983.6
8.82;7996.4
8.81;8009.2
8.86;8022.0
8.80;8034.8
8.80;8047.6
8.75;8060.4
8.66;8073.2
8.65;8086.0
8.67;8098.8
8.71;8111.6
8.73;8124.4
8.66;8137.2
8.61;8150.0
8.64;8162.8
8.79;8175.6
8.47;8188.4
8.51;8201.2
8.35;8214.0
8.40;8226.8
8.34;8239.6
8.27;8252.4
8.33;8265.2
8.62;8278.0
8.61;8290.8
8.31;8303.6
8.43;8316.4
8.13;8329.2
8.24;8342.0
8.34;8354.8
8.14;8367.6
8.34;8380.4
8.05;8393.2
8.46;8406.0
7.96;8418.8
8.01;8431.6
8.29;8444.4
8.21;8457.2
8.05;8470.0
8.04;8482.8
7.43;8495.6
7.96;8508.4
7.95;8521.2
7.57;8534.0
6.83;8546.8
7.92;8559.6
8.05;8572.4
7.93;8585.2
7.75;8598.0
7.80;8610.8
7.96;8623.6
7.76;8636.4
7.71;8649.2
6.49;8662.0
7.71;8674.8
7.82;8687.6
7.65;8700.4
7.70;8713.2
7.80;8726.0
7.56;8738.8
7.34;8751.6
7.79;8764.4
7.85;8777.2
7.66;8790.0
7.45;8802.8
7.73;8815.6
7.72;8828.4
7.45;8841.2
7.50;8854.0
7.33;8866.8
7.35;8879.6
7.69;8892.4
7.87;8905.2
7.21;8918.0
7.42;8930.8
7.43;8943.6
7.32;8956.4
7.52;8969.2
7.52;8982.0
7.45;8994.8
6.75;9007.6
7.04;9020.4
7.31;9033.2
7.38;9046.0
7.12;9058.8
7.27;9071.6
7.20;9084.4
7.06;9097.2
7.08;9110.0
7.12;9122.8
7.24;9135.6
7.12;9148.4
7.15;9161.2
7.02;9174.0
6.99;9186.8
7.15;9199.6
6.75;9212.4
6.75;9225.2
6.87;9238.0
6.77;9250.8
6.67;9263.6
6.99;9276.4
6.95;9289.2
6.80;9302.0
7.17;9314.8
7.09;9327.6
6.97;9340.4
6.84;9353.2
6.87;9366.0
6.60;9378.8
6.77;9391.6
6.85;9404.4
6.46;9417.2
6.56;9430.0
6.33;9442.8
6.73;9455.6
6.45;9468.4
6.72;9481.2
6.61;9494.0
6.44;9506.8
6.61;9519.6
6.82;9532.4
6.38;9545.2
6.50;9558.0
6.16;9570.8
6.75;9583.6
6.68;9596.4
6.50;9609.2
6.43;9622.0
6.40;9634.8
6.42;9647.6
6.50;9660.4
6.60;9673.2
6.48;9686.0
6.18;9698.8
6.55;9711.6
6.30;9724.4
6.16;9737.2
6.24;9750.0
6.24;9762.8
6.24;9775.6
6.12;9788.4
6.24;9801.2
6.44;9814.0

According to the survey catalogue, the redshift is 0.000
